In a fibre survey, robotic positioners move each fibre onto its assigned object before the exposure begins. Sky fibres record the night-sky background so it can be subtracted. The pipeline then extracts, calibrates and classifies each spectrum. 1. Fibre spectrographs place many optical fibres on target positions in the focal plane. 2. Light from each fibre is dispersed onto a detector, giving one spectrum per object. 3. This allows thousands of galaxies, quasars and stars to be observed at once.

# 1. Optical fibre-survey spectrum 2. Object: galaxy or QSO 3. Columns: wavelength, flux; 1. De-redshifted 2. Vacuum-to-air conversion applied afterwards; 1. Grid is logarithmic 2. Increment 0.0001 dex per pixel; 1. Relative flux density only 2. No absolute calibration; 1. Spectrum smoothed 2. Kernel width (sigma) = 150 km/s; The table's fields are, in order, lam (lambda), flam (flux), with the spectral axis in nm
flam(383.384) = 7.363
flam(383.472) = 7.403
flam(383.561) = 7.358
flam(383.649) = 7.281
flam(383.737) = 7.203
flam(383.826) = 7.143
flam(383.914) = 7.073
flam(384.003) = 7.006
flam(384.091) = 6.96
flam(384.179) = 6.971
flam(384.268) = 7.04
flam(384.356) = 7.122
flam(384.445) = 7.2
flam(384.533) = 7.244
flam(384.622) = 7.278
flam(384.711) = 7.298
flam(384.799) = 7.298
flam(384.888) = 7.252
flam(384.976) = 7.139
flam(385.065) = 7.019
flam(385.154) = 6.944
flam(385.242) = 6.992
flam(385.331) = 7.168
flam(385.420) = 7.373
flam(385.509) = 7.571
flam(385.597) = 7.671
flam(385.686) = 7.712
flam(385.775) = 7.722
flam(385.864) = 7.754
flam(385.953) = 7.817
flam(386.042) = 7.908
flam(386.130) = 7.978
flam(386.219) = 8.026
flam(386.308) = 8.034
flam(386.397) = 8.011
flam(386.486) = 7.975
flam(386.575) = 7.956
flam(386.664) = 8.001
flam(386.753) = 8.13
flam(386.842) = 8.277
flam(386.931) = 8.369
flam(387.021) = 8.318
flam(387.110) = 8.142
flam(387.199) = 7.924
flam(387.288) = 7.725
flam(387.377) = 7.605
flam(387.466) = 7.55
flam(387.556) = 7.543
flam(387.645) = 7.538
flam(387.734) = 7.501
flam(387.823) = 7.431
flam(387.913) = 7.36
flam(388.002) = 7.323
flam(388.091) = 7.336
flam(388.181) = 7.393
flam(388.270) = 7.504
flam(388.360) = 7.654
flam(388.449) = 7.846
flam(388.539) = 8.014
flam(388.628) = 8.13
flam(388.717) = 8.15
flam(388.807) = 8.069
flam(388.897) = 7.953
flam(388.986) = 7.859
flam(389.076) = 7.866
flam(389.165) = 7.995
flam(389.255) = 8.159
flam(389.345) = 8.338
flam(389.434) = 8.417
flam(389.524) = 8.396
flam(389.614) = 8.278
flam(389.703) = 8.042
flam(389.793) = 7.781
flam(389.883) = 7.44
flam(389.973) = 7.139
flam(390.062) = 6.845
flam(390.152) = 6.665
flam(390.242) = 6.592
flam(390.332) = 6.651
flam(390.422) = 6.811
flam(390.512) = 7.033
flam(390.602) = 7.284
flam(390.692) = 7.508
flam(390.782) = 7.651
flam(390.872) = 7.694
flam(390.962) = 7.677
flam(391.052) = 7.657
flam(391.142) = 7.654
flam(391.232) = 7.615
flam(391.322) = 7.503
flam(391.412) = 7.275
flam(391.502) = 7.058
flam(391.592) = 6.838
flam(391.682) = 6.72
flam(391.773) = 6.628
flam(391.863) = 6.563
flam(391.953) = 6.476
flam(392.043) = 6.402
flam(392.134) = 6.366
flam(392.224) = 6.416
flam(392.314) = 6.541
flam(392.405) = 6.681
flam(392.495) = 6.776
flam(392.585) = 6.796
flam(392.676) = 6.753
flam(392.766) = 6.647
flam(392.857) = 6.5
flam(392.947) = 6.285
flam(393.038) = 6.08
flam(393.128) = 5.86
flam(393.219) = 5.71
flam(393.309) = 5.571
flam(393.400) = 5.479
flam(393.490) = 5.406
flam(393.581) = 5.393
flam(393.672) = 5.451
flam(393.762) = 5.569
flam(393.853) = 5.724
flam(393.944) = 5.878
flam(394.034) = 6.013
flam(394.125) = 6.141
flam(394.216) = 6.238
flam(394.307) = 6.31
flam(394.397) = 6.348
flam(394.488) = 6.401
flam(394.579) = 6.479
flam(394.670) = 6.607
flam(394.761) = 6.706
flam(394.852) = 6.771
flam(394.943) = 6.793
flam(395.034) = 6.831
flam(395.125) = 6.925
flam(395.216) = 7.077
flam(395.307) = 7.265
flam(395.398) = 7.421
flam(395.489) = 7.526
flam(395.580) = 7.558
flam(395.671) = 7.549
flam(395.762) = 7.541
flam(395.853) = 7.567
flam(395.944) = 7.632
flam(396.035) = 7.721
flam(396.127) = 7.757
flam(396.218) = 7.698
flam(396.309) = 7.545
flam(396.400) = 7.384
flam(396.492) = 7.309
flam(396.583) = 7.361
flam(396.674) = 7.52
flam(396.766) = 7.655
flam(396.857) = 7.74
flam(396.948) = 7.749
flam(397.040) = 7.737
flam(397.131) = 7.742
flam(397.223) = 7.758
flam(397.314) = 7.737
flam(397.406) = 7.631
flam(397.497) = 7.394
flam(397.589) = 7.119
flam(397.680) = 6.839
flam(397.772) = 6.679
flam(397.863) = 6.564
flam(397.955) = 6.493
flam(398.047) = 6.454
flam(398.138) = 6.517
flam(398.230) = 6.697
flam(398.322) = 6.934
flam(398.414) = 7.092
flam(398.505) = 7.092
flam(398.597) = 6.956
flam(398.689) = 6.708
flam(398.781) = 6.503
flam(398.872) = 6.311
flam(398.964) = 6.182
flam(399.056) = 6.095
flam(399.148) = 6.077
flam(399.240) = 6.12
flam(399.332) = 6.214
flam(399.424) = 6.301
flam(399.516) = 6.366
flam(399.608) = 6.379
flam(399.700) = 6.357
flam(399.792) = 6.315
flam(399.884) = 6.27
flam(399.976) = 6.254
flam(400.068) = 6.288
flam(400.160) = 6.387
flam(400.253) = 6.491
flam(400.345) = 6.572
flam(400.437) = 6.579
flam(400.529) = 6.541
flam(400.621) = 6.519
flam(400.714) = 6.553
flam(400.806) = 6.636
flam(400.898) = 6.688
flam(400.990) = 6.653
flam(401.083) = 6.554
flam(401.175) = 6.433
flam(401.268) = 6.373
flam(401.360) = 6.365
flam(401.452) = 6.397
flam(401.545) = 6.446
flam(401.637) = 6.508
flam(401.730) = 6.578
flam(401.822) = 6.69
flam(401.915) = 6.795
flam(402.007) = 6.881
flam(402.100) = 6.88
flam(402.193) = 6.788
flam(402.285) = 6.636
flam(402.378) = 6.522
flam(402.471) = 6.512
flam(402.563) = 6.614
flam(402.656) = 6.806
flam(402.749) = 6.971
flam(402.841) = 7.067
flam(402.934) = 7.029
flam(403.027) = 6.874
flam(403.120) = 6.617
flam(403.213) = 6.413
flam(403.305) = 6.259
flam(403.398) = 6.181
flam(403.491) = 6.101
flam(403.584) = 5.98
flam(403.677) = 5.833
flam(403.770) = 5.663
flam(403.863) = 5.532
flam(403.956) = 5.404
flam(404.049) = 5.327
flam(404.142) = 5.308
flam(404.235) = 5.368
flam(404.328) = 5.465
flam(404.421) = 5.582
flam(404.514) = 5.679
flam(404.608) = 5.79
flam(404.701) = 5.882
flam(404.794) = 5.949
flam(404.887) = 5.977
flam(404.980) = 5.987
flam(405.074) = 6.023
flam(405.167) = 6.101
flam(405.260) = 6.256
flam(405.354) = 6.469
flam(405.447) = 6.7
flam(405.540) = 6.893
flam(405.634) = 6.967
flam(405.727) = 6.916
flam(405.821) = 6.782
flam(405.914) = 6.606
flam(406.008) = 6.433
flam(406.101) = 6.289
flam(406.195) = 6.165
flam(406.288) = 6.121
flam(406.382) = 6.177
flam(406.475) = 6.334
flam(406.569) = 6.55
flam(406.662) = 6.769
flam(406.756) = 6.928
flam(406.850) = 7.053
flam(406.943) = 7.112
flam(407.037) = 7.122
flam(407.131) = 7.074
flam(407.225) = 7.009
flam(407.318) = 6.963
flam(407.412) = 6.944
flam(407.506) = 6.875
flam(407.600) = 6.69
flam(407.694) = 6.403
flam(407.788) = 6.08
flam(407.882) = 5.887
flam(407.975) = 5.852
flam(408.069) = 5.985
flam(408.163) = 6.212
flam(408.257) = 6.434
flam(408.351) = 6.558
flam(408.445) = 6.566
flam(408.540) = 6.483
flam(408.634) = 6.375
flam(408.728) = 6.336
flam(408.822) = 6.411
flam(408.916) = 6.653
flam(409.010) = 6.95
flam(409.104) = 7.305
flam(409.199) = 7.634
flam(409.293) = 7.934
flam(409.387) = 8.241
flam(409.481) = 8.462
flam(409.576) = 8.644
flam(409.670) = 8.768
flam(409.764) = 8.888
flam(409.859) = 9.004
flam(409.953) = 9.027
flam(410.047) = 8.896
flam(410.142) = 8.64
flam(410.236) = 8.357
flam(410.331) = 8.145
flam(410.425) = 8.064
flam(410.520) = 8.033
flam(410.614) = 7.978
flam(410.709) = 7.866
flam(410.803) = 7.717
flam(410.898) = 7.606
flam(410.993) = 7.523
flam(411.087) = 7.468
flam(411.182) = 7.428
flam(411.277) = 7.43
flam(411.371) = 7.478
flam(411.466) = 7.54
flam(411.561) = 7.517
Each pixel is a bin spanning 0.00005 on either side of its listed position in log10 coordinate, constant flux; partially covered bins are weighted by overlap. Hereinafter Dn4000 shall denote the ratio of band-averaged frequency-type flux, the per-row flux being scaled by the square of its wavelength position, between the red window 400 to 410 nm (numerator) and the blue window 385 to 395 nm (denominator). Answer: 1.0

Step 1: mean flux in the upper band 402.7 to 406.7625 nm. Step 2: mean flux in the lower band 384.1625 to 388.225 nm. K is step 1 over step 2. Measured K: 0.82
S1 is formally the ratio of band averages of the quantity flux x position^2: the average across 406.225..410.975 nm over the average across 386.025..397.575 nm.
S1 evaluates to 1.09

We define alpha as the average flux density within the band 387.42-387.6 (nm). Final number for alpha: 7.52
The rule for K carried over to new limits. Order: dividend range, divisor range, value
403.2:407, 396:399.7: 0.88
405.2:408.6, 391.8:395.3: 1.04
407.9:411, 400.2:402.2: 1.15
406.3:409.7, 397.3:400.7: 1.04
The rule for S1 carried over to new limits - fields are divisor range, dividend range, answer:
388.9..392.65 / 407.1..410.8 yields 1.11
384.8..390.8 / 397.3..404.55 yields 0.90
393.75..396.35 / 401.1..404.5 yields 0.95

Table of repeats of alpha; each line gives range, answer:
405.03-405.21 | 6.07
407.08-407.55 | 6.97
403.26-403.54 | 6.17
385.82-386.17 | 7.88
